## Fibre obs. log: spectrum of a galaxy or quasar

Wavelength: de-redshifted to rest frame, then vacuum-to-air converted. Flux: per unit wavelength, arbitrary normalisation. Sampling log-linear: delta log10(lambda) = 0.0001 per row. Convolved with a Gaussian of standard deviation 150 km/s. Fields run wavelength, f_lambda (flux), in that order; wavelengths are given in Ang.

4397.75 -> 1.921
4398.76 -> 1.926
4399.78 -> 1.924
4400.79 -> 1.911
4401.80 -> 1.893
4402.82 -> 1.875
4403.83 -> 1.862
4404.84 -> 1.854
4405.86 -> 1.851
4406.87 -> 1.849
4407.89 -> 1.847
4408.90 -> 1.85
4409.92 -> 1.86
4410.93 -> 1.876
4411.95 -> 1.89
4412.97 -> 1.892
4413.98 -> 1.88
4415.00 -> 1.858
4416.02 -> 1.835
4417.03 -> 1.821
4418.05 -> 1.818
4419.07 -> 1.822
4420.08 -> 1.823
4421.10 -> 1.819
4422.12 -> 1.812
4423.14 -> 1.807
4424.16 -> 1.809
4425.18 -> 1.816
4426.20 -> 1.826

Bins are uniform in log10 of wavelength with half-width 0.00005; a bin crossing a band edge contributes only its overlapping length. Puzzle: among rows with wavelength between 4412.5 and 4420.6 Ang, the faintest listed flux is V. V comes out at 1.818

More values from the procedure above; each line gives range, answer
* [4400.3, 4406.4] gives 1.851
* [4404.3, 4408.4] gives 1.847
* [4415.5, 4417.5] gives 1.821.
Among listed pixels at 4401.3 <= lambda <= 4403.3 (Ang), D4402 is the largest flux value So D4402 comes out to 1.893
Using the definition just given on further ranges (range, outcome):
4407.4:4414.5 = 1.892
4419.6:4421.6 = 1.823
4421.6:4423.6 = 1.812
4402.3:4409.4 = 1.875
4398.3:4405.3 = 1.926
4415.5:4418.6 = 1.835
